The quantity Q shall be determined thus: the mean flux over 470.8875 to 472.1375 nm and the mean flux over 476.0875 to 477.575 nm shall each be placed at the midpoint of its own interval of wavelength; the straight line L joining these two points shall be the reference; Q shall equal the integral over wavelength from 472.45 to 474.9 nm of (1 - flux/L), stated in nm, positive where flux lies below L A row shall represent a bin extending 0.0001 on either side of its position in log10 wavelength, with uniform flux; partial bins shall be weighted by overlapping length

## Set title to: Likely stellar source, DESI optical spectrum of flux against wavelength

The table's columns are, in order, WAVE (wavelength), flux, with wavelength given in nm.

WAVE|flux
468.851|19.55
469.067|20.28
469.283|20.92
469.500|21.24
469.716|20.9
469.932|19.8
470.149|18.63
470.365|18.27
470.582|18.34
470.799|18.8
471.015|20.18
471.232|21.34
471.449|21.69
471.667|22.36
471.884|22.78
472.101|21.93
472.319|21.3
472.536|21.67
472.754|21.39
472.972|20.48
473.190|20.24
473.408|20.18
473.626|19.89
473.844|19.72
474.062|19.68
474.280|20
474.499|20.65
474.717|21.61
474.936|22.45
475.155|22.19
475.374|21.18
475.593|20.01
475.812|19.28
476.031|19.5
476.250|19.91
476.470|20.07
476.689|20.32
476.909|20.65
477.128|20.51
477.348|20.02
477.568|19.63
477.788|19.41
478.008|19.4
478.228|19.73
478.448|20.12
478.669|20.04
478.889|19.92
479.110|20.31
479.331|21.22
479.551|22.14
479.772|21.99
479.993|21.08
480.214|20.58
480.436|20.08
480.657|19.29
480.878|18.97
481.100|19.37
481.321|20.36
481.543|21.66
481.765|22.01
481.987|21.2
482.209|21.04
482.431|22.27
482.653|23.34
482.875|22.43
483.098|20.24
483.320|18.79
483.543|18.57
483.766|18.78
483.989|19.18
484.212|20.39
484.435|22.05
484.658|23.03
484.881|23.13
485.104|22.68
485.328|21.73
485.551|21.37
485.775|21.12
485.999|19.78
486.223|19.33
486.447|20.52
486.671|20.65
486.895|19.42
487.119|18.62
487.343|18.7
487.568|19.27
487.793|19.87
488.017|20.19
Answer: 0.06 nm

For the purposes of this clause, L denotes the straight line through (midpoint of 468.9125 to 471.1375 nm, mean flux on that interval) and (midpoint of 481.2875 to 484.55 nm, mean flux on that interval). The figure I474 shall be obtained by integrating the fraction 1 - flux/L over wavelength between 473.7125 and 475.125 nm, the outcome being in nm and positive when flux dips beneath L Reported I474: -0.05 nm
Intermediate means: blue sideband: 19.7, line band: 20.8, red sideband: 20.8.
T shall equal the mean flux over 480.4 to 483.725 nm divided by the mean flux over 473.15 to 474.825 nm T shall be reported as 1.0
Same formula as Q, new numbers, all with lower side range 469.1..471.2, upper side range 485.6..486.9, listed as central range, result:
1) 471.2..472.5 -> -0.14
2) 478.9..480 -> -0.07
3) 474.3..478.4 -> -0.08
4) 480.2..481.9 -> -0.02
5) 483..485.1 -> -0.04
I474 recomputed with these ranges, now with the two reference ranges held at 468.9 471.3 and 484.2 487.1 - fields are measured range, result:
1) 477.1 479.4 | 0.06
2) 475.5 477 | 0.03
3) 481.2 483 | -0.08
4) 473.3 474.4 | 0.01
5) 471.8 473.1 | -0.10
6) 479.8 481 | 0.03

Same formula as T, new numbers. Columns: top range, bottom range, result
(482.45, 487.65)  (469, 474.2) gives 1.01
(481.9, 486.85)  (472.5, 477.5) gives 1.02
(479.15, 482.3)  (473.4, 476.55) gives 1.02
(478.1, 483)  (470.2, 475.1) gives 1.01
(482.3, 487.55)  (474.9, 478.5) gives 1.02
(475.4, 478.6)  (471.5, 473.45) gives 0.93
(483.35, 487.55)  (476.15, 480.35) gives 1.00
